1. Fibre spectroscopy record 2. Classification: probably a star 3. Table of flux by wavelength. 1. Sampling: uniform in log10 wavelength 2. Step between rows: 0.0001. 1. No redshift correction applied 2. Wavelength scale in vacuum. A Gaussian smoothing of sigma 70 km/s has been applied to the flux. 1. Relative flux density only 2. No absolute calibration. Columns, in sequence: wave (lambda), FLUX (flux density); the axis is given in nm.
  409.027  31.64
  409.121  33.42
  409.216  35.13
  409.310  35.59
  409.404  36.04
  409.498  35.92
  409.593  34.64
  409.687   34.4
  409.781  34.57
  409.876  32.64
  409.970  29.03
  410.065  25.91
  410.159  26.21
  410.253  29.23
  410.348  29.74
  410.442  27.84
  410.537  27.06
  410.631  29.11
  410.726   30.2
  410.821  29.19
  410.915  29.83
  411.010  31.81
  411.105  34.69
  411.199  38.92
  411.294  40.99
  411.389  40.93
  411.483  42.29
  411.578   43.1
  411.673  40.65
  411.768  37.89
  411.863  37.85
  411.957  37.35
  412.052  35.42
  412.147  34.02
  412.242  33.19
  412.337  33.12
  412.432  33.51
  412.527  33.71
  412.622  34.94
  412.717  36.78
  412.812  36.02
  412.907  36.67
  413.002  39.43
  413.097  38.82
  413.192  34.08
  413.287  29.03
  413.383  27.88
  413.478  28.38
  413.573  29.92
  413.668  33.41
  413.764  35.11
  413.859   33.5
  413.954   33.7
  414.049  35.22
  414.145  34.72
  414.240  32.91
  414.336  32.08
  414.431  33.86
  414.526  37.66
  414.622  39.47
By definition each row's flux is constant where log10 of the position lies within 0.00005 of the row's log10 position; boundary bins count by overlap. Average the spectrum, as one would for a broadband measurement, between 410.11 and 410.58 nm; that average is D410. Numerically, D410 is 28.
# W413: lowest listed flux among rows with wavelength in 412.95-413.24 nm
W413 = 34.08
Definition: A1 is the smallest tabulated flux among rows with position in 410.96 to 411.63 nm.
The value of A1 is 31.81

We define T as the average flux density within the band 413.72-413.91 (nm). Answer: 34.4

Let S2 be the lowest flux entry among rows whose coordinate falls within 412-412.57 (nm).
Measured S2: 33.12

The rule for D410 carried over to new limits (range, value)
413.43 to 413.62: 29.2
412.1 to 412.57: 33.5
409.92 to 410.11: 27.5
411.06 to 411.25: 37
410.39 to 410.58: 27.5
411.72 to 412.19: 36.6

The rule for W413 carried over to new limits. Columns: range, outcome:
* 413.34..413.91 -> 27.88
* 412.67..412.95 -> 36.02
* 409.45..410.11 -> 25.91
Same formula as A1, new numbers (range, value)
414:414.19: 34.72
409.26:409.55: 35.59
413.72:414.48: 32.08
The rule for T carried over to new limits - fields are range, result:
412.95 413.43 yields 33.9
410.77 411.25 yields 32.9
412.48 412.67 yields 34.3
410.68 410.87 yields 29.7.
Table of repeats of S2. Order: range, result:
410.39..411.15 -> 27.06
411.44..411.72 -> 40.65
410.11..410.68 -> 26.21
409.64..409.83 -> 34.4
